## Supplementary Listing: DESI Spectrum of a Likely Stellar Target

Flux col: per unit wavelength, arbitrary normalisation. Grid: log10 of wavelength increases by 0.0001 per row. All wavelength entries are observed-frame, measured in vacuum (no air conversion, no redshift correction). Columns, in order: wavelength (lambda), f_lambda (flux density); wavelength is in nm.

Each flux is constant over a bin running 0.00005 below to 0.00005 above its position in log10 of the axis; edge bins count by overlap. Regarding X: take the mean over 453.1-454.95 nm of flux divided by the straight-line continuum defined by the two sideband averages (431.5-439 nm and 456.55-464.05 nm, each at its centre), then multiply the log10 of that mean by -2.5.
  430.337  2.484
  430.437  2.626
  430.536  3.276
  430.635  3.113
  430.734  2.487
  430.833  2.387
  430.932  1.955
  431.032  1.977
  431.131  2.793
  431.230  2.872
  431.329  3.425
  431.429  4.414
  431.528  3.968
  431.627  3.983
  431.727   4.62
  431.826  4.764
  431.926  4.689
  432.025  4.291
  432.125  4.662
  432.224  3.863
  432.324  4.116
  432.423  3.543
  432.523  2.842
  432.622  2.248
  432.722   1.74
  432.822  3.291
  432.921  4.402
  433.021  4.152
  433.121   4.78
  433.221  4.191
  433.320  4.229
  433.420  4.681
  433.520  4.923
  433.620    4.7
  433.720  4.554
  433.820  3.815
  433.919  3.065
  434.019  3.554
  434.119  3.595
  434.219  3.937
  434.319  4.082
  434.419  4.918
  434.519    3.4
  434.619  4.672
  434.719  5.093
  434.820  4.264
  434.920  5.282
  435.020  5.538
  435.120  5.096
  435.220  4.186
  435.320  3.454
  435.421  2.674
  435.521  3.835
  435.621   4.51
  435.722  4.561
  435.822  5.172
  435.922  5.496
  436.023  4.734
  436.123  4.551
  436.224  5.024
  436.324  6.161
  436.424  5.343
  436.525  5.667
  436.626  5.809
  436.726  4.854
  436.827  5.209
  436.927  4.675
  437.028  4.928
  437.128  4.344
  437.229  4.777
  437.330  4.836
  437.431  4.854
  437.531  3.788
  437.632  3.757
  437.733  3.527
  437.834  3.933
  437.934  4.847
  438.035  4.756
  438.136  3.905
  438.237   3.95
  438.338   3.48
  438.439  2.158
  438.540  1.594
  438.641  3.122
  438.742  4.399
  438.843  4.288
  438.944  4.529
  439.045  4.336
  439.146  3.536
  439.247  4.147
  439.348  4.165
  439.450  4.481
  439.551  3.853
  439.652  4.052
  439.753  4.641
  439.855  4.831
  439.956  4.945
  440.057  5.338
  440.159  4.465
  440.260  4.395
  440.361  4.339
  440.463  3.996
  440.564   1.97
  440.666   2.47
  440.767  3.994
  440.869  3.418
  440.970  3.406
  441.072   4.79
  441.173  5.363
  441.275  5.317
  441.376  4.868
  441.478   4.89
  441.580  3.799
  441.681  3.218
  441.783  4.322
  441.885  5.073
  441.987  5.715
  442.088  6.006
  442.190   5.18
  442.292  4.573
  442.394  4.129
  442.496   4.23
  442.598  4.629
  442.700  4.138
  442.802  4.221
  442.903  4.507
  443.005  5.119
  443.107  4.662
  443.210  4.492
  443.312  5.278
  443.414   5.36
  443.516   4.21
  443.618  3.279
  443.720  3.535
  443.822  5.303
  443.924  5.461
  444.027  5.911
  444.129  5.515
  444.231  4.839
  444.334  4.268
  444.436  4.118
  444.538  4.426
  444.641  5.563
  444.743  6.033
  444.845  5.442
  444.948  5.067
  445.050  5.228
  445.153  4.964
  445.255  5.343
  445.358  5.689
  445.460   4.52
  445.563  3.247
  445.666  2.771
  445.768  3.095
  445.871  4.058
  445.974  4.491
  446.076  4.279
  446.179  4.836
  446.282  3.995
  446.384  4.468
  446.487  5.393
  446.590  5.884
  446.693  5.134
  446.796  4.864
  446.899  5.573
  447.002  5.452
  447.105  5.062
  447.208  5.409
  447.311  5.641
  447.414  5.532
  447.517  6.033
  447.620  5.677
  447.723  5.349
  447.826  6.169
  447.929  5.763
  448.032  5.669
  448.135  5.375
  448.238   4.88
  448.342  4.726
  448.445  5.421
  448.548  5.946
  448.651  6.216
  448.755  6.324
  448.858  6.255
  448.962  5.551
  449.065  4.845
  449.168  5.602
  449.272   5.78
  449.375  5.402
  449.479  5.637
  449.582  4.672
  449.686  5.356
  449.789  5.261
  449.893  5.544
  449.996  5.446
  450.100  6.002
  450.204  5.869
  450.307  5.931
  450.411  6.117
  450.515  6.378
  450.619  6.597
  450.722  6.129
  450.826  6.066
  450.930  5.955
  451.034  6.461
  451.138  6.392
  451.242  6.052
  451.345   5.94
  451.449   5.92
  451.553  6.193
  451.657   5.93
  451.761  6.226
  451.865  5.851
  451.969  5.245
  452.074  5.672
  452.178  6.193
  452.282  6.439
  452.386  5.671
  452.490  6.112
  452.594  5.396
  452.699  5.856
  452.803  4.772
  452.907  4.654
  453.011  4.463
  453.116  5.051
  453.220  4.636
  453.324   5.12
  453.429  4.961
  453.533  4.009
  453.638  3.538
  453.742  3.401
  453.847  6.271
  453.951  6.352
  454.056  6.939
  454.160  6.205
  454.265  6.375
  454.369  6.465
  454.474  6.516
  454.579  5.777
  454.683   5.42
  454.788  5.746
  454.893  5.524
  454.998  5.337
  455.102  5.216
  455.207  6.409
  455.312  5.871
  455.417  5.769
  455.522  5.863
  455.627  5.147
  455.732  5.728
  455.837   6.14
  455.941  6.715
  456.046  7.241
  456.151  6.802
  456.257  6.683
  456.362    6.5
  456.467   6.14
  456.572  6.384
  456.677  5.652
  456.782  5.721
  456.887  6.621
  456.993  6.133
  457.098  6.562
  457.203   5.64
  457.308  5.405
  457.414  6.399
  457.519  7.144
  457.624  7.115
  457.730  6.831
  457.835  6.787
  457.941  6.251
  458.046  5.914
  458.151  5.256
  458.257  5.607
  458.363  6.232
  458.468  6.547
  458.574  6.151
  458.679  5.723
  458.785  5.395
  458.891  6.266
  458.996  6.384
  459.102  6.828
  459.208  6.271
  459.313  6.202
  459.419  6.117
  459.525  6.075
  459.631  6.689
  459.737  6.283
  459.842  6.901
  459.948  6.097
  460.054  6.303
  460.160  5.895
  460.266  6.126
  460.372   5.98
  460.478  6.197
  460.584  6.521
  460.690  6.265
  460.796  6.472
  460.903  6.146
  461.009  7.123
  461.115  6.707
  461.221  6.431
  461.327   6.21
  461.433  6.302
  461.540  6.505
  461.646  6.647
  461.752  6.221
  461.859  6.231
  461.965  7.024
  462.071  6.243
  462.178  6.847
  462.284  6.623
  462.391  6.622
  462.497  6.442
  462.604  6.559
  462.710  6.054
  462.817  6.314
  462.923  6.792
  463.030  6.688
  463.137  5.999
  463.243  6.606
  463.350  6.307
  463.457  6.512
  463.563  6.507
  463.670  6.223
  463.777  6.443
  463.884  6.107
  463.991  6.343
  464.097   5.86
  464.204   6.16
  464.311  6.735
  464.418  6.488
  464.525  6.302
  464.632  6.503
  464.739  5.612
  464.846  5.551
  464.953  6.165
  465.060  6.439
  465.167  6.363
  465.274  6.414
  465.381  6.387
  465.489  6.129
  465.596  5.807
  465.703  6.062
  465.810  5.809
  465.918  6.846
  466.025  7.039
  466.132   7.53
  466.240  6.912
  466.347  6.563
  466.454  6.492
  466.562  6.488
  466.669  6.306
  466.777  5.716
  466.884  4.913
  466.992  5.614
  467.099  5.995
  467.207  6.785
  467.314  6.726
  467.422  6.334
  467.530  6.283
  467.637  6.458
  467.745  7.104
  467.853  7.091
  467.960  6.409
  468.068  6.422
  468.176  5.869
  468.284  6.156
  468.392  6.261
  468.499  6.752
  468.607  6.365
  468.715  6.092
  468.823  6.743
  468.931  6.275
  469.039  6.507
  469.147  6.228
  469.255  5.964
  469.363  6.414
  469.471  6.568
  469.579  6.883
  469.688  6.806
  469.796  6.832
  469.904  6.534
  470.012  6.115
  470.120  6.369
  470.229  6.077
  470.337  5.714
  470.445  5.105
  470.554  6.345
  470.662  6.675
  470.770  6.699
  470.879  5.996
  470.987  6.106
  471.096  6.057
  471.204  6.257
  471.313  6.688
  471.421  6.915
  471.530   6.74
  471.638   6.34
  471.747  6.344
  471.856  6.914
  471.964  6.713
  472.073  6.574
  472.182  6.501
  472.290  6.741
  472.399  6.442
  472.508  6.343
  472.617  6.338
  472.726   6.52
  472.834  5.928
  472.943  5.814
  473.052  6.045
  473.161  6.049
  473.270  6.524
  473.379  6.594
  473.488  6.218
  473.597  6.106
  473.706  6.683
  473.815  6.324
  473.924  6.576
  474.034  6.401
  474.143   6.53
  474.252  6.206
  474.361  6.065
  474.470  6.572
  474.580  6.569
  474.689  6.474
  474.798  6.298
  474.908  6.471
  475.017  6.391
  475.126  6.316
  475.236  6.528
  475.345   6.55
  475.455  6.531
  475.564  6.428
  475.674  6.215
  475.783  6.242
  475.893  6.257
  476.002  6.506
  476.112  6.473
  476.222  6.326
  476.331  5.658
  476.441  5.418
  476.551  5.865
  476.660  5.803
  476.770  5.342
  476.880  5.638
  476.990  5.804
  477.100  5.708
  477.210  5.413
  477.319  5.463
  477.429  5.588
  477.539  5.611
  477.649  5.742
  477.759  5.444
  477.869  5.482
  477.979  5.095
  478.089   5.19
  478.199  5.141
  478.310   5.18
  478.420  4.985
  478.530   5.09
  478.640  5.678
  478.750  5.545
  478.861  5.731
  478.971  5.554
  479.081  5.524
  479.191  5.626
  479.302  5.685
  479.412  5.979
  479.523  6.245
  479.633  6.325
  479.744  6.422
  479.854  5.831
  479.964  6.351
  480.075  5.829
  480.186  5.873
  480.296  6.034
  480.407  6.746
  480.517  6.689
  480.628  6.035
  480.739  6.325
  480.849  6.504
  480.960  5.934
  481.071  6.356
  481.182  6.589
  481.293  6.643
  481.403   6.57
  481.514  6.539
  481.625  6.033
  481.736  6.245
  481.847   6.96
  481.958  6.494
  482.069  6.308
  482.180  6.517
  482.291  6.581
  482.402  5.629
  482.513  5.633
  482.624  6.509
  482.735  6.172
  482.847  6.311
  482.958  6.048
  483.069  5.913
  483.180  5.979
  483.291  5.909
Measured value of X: 0.066 mag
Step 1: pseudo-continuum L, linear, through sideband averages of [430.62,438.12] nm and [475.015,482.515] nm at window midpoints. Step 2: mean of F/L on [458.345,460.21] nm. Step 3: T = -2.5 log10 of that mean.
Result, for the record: -0.20 mag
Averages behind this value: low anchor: 4.18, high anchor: 5.99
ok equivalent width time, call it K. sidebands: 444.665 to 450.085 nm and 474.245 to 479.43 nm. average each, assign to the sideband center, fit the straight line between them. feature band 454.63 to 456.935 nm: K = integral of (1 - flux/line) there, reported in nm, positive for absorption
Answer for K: -0.27 nm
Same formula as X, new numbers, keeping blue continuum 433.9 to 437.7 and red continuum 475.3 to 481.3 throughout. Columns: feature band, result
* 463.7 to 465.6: -0.14 mag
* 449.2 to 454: -0.11 mag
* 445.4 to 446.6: 0.16 mag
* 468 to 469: -0.14 mag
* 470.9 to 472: -0.15 mag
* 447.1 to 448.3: -0.13 mag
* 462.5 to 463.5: -0.18 mag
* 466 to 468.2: -0.16 mag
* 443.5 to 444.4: 0.03 mag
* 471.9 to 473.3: -0.12 mag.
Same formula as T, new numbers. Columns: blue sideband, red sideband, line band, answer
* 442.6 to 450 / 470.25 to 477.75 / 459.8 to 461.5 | -0.12 mag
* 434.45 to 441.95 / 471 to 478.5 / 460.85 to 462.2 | -0.19 mag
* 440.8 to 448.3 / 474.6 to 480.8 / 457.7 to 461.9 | -0.18 mag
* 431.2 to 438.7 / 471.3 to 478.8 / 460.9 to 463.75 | -0.18 mag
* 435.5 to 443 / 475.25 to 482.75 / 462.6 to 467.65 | -0.16 mag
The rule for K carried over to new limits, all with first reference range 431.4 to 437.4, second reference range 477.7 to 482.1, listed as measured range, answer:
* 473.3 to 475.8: -0.27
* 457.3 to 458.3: -0.22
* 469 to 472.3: -0.44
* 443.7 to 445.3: -0.12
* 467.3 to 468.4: -0.18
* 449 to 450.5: -0.19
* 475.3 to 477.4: -0.05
